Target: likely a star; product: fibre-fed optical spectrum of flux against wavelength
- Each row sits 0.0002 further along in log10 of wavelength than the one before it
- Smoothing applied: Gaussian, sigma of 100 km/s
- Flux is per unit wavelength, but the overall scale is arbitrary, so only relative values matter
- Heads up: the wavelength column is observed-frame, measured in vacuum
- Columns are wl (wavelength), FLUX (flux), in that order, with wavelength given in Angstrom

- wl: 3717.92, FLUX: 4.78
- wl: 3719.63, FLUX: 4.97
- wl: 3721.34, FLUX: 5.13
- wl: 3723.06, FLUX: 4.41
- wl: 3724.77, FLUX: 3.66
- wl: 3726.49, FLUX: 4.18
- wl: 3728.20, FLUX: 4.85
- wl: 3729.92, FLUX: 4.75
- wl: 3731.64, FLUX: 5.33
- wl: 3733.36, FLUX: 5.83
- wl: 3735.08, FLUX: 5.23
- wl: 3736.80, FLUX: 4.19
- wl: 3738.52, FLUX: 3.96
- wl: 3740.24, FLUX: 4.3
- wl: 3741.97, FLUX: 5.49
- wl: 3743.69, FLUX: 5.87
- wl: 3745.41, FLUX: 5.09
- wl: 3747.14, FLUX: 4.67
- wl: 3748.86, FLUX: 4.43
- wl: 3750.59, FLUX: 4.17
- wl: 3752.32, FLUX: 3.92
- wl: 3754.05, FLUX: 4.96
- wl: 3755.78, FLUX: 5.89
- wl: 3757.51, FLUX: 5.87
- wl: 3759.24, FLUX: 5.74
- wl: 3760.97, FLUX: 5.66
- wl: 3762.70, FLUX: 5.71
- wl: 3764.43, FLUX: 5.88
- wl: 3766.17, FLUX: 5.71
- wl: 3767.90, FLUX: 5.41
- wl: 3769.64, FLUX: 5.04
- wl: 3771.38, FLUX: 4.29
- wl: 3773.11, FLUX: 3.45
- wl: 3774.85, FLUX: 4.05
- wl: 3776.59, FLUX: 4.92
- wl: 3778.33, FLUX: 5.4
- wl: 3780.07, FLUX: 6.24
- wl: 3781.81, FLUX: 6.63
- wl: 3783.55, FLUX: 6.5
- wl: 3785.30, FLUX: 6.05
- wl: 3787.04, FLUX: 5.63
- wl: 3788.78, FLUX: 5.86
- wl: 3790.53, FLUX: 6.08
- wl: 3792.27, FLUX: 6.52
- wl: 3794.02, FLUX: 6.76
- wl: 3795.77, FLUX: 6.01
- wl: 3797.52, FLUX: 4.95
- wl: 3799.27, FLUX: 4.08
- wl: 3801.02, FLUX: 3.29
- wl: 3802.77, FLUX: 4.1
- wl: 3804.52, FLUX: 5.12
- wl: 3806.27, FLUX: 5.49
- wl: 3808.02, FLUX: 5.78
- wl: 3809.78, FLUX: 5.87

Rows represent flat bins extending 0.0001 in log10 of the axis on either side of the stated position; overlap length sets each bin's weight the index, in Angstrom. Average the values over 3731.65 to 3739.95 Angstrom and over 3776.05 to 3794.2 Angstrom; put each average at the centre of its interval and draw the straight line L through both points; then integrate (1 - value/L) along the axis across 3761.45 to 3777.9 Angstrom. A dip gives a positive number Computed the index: 2.0 Angstrom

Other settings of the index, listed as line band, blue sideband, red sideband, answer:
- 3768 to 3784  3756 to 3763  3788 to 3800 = 1.7 Angstrom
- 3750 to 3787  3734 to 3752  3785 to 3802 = -1.5 Angstrom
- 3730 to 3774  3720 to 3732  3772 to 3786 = -0.5 Angstrom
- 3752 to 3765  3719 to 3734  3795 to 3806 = -2.2 Angstrom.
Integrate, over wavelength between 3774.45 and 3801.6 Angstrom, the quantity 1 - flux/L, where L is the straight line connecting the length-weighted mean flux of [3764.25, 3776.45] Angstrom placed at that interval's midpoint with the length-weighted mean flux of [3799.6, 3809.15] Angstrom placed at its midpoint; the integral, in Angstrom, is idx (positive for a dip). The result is -4.8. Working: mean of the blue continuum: 4.78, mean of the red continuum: 4.75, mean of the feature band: 5.61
